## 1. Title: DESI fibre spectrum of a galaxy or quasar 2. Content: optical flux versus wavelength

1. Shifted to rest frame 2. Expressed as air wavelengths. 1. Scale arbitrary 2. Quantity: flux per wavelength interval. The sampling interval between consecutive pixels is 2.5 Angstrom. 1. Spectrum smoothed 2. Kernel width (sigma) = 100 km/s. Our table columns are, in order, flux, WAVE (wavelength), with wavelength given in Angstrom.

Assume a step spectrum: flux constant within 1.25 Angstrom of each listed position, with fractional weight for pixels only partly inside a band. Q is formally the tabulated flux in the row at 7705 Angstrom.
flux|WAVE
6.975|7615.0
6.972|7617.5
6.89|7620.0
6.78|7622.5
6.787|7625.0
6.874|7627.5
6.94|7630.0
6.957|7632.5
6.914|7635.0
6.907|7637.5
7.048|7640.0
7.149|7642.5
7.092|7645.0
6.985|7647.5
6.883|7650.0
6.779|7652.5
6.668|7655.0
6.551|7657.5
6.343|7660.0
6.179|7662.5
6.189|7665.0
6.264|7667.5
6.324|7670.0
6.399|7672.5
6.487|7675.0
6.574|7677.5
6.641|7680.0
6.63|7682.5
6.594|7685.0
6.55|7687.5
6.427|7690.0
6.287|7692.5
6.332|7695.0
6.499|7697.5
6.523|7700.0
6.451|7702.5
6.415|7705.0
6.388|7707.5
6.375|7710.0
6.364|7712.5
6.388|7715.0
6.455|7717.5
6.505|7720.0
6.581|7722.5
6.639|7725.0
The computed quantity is 6.415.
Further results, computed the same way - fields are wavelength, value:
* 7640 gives 7.048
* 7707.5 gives 6.388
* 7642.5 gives 7.149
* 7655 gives 6.668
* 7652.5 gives 6.779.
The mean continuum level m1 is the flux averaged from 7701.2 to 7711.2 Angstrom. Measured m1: 6.41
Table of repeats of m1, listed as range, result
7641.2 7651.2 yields 7.03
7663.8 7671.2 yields 6.26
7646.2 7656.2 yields 6.83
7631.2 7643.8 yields 7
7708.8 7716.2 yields 6.38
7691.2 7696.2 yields 6.31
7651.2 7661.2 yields 6.59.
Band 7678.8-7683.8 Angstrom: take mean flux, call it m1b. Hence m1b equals 6.64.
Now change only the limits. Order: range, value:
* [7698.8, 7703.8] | 6.49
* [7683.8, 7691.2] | 6.52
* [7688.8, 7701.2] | 6.41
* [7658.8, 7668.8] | 6.24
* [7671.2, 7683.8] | 6.55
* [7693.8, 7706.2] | 6.44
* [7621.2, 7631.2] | 6.84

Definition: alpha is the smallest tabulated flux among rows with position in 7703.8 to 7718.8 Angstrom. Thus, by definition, 6.364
